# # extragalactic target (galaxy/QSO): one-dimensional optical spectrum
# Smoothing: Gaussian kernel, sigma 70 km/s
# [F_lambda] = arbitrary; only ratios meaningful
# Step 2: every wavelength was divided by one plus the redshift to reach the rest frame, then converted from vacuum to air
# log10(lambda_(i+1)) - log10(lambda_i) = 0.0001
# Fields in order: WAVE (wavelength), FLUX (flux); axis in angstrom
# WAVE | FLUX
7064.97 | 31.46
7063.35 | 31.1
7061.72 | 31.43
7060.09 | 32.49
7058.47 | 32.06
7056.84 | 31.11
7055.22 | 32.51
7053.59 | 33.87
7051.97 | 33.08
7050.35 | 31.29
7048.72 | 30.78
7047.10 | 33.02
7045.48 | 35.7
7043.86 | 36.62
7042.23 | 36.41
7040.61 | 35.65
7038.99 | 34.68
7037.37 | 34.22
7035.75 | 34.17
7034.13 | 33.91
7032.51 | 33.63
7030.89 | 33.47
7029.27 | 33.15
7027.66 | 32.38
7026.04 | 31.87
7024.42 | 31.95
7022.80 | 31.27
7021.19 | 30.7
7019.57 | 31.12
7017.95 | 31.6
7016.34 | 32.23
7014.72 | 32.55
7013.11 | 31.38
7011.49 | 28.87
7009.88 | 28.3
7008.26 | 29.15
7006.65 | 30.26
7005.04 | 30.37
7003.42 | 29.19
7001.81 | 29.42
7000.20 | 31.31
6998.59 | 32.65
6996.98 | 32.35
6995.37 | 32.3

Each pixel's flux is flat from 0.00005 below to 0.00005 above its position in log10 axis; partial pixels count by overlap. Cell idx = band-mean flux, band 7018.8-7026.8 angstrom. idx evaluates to 31.4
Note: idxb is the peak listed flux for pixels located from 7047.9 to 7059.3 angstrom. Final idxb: 33.87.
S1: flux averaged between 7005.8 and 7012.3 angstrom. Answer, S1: 29.2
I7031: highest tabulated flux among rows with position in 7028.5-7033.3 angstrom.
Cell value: 33.63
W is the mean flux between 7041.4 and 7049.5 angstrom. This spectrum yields 34.5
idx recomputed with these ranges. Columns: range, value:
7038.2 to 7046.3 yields 35.8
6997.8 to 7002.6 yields 31.2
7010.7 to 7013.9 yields 30.1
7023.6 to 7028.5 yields 32.1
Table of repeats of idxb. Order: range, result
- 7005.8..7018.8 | 32.55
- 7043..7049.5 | 36.62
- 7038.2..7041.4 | 35.65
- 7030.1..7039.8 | 34.68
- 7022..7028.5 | 32.38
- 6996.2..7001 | 32.65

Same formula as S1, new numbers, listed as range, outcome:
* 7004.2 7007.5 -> 30.3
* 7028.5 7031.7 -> 33.3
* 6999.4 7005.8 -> 30.1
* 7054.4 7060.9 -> 32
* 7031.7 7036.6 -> 33.9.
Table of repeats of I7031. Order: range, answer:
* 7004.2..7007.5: 30.37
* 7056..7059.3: 32.06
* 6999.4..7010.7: 31.31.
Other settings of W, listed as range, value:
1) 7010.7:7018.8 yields 31.3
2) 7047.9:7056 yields 32.3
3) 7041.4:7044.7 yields 36.4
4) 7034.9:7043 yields 35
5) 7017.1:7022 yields 31.2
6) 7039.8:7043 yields 36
